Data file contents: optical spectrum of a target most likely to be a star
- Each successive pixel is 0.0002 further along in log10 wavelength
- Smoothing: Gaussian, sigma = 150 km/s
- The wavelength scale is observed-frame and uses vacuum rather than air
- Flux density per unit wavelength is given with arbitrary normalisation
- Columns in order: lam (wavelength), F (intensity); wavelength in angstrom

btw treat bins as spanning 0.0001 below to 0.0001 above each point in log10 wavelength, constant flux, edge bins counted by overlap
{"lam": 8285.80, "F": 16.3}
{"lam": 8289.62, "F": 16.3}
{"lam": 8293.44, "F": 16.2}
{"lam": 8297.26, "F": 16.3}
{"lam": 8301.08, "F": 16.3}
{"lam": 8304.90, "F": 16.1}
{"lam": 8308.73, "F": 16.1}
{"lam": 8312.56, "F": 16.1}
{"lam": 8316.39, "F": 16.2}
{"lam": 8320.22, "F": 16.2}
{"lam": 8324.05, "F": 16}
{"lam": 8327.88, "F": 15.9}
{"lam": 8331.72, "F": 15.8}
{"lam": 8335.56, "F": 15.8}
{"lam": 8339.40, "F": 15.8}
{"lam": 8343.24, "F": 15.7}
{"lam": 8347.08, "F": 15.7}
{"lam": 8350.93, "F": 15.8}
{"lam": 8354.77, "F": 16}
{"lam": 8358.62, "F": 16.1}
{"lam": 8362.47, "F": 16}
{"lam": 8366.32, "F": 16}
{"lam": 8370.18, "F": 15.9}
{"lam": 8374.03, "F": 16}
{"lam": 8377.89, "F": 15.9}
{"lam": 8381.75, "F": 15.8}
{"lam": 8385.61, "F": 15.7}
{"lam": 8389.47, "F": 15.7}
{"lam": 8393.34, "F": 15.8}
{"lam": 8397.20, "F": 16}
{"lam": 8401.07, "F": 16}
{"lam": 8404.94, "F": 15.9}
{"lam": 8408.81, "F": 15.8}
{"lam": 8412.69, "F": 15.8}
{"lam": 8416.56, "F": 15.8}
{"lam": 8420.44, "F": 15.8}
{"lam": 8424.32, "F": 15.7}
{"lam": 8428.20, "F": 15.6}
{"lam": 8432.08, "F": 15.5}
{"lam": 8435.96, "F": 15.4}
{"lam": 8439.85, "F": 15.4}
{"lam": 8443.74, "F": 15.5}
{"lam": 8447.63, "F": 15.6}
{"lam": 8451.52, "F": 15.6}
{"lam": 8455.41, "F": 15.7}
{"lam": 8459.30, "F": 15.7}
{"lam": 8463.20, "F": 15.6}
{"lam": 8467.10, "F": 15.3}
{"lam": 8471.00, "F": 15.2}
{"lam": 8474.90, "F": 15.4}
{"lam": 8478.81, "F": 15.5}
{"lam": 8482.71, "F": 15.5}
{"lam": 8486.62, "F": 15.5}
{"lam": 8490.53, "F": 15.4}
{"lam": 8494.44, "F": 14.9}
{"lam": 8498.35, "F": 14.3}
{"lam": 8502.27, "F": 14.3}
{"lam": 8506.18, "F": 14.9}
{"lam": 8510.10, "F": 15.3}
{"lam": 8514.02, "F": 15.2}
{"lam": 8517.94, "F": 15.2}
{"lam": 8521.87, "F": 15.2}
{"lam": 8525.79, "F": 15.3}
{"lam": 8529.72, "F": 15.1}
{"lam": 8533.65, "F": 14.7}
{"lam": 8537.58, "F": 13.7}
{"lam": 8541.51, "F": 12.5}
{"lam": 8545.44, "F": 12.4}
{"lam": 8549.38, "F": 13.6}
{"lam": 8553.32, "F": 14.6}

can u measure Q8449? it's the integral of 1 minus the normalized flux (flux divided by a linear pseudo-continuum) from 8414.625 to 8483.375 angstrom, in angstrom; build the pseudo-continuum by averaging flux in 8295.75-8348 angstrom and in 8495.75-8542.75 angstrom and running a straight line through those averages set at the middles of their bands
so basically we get -1.8 angstrom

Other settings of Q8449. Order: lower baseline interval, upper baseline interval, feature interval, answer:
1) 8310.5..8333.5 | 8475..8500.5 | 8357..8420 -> -0.8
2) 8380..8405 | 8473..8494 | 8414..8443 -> 0.1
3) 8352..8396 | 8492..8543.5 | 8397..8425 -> -0.5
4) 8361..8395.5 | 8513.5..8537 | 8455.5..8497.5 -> -0.2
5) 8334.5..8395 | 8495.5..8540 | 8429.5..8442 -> -0.1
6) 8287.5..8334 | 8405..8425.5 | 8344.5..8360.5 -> 0.1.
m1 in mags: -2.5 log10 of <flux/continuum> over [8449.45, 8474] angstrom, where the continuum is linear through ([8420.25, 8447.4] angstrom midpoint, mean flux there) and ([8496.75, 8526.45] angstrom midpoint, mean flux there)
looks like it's -0.01 mag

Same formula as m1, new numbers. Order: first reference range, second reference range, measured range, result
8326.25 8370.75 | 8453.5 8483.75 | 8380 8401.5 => -0.01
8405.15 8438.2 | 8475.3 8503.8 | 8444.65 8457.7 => -0.01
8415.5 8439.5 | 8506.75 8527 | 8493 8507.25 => 0.05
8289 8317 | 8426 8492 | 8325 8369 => 0.01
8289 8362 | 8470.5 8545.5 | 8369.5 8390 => -0.01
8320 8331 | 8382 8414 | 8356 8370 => -0.01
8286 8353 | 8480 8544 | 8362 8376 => -0.02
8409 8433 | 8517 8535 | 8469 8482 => 0.00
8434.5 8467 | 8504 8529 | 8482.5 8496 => 0.00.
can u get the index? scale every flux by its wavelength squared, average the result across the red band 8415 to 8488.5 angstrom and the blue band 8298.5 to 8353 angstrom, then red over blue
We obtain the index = 1.00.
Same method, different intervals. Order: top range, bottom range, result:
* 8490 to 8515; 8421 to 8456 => 0.97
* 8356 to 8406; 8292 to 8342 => 1.01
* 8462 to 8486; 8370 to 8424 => 0.99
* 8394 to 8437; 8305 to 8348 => 1.01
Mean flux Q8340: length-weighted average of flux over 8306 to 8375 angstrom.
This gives 16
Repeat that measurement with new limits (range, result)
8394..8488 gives 15.6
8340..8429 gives 15.9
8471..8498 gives 15.3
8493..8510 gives 14.7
